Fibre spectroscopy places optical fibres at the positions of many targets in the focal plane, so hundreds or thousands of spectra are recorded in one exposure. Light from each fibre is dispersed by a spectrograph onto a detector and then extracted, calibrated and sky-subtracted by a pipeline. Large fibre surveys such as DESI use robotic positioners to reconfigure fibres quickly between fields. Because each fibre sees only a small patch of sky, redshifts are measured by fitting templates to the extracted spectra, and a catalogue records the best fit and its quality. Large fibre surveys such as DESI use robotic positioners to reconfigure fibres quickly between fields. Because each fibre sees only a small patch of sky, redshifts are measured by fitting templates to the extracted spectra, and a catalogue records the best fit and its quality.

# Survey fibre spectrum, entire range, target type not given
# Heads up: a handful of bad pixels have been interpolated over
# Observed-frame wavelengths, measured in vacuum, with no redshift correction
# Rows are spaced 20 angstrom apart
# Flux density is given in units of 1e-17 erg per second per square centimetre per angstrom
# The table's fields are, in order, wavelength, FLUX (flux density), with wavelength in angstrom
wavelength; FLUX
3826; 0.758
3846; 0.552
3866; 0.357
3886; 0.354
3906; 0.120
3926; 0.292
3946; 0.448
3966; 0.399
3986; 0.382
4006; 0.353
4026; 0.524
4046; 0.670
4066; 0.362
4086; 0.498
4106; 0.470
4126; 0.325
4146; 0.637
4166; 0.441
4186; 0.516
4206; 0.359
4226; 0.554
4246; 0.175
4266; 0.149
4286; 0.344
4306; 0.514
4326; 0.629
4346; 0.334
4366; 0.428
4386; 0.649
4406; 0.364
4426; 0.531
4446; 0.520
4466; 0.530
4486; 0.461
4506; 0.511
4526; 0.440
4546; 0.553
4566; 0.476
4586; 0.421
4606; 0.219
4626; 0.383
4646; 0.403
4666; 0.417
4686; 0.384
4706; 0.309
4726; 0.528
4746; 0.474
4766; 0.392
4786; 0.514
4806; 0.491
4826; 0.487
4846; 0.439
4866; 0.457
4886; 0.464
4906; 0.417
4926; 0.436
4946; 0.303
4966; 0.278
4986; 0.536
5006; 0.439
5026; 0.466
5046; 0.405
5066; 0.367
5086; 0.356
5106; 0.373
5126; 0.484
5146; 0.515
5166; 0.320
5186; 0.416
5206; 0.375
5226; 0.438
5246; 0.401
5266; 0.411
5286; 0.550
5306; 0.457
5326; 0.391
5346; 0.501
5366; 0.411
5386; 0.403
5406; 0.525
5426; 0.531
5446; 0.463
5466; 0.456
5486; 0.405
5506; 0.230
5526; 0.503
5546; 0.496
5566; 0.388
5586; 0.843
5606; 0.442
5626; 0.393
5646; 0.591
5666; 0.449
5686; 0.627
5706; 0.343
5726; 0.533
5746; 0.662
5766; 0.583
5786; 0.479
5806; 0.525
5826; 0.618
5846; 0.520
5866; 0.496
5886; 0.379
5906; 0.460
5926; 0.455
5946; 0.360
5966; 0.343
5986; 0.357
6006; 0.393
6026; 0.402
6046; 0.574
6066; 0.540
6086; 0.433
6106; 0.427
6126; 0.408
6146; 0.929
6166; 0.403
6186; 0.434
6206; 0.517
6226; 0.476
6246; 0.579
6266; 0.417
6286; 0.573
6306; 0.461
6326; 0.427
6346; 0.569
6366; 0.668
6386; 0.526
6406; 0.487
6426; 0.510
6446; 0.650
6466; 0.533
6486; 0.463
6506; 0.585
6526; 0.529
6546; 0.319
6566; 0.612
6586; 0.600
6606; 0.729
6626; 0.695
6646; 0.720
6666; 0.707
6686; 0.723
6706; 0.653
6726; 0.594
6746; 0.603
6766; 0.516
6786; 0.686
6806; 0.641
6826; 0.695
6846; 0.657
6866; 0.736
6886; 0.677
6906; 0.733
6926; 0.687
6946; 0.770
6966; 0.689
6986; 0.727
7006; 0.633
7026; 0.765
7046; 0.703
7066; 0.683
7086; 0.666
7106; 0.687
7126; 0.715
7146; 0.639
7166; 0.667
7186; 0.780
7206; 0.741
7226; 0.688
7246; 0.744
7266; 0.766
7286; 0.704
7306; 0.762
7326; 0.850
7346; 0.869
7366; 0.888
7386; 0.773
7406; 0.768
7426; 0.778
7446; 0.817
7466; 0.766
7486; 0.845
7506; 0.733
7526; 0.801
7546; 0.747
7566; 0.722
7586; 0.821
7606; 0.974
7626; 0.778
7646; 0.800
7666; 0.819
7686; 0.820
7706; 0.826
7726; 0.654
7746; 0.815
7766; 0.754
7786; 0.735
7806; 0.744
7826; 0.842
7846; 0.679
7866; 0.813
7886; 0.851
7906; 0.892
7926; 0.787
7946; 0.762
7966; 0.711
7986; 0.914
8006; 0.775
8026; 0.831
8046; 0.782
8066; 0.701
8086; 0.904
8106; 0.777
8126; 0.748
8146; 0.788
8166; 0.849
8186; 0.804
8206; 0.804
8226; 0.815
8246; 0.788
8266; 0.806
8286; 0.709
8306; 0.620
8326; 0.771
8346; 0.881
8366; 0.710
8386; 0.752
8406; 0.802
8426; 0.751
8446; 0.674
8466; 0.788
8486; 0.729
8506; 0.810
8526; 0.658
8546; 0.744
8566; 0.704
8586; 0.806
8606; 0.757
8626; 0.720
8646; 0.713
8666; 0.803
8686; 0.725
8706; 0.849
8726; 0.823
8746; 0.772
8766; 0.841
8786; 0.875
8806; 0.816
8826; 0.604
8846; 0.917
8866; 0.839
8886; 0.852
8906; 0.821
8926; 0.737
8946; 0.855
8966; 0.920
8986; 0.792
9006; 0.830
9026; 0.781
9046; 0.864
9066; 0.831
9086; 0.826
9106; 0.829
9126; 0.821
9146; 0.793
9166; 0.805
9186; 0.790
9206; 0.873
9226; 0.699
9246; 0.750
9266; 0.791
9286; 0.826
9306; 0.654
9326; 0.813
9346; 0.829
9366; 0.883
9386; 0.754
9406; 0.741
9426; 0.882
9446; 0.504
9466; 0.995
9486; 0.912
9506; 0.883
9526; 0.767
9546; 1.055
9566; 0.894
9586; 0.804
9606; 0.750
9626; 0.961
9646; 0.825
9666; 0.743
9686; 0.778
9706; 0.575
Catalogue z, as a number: 0.65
